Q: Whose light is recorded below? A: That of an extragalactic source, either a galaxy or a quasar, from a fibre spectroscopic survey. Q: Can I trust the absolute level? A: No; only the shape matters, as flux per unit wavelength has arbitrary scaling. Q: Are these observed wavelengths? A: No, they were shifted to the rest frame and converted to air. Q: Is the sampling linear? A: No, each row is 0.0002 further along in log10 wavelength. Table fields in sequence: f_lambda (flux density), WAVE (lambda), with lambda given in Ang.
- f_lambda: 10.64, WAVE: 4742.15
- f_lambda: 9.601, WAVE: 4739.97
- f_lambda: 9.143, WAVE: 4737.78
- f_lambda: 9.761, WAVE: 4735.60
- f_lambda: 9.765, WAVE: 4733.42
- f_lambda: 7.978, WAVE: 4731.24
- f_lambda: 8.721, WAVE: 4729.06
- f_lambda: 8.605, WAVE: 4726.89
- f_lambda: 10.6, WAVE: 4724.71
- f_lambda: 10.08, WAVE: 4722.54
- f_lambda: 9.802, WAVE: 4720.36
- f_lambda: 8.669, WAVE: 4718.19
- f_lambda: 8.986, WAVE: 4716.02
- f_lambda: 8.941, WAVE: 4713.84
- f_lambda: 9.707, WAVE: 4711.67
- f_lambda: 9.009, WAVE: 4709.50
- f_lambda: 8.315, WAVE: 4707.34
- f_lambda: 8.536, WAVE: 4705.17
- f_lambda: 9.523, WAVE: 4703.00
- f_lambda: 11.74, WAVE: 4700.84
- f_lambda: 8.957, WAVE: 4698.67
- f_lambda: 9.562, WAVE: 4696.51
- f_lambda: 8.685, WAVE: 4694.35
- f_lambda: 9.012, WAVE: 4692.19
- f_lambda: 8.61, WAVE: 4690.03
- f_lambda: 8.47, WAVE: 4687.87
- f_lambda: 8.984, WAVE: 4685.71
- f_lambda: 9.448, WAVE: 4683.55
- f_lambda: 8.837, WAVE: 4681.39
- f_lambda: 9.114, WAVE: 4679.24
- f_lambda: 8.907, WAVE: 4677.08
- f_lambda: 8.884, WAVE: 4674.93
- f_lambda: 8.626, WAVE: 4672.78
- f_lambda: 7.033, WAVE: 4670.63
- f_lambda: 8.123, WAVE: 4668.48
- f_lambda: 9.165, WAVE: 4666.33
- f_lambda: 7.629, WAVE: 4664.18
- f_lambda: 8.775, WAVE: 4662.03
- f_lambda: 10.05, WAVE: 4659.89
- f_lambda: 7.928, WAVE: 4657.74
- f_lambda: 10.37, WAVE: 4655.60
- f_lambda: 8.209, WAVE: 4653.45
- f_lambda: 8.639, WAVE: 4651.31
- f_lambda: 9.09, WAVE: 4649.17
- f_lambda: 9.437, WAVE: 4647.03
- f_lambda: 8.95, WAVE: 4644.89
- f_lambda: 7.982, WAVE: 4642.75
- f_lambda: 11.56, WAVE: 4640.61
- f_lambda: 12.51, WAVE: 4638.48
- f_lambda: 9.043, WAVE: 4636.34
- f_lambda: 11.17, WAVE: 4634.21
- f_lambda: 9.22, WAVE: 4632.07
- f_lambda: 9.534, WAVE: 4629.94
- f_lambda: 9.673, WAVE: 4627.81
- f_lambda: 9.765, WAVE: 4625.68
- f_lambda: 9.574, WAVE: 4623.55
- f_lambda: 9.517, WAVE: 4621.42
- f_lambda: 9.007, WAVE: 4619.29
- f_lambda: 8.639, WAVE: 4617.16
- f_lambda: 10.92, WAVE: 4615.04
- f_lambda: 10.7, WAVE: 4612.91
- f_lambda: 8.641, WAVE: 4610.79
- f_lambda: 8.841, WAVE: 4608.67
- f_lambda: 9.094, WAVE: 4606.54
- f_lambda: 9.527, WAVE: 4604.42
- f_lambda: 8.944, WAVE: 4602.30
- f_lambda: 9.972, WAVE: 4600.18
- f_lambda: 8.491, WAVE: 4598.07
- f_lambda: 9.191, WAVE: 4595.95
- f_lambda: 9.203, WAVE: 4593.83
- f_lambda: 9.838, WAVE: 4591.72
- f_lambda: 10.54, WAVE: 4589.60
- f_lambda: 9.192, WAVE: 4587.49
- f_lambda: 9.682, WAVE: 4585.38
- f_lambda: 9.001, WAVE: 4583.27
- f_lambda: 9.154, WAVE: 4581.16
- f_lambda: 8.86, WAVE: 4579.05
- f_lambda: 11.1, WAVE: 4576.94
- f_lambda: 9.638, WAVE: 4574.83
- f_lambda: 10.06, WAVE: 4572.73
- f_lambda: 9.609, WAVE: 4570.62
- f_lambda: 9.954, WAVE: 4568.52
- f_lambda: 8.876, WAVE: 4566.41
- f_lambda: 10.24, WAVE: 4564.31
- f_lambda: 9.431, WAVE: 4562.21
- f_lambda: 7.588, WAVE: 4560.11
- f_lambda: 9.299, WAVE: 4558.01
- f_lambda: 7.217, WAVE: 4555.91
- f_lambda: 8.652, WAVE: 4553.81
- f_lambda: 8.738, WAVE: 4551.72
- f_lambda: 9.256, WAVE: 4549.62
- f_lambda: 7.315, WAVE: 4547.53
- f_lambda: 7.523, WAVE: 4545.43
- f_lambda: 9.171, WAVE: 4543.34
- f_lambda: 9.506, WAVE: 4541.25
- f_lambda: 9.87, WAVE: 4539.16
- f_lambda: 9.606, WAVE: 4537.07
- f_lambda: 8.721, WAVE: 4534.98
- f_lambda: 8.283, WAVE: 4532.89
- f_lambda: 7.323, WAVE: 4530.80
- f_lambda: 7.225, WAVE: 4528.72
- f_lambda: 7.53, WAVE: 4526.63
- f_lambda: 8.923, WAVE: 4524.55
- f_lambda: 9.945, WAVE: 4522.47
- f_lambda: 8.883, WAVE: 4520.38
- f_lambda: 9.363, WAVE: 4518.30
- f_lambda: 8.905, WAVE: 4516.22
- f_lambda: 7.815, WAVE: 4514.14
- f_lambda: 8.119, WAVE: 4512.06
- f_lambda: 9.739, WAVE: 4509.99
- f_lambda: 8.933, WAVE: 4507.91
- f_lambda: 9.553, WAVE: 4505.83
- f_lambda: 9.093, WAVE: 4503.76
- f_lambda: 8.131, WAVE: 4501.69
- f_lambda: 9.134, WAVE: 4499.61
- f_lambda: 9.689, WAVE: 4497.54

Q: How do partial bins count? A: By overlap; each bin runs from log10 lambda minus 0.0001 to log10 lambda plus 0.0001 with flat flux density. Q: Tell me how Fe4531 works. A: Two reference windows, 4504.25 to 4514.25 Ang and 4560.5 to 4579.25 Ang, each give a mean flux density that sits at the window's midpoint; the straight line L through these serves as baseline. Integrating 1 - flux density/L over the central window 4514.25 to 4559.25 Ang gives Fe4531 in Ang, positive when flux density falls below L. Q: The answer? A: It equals 3.3 Ang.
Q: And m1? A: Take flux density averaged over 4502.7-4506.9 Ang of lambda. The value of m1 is 9.32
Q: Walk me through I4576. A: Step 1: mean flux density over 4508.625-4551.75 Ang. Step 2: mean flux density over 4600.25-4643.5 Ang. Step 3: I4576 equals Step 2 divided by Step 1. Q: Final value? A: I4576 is 1.12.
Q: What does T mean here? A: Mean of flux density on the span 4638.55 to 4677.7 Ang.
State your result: 8.95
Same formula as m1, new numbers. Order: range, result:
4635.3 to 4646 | 10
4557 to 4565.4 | 9.14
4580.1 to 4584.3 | 9.08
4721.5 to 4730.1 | 9.51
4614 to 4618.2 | 9.79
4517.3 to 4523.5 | 9.39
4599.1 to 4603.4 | 9.47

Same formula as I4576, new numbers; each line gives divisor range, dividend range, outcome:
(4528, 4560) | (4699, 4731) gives 1.10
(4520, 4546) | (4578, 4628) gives 1.09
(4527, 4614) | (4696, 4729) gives 1.03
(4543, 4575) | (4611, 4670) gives 1.06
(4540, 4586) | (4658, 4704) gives 0.98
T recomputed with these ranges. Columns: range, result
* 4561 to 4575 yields 9.67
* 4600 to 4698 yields 9.22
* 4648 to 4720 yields 8.94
